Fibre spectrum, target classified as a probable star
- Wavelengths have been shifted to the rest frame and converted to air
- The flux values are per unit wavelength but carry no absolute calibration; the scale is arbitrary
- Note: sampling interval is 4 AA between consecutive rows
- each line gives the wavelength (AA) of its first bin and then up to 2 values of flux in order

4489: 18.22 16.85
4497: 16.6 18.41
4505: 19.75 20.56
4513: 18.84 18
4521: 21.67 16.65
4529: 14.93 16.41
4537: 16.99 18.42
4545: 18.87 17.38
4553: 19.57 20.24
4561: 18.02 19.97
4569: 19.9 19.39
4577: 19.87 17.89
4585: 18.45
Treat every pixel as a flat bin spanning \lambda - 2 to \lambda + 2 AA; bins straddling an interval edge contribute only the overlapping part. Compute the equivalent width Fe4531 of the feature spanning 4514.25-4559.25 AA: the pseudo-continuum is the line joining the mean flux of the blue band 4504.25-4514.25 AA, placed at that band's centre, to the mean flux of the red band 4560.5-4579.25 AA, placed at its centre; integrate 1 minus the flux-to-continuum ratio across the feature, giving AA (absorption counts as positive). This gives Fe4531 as 3.5 AA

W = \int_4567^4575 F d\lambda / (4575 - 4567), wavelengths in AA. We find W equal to 19.6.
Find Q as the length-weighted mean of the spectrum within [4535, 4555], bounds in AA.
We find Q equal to 18.2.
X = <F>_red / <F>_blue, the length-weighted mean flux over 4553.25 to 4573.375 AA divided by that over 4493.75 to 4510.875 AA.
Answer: 1.05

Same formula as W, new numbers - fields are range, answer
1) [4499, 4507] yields 19.1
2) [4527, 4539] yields 16.1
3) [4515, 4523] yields 19.8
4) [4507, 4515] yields 19.7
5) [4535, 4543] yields 17.7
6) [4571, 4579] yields 19.6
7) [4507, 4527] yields 19.1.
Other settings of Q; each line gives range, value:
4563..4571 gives 19.9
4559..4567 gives 19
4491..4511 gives 18.4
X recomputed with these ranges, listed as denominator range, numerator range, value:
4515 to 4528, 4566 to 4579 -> 1.07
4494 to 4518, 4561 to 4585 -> 1.03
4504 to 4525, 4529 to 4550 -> 0.89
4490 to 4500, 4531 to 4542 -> 1.01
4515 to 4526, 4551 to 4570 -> 1.03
